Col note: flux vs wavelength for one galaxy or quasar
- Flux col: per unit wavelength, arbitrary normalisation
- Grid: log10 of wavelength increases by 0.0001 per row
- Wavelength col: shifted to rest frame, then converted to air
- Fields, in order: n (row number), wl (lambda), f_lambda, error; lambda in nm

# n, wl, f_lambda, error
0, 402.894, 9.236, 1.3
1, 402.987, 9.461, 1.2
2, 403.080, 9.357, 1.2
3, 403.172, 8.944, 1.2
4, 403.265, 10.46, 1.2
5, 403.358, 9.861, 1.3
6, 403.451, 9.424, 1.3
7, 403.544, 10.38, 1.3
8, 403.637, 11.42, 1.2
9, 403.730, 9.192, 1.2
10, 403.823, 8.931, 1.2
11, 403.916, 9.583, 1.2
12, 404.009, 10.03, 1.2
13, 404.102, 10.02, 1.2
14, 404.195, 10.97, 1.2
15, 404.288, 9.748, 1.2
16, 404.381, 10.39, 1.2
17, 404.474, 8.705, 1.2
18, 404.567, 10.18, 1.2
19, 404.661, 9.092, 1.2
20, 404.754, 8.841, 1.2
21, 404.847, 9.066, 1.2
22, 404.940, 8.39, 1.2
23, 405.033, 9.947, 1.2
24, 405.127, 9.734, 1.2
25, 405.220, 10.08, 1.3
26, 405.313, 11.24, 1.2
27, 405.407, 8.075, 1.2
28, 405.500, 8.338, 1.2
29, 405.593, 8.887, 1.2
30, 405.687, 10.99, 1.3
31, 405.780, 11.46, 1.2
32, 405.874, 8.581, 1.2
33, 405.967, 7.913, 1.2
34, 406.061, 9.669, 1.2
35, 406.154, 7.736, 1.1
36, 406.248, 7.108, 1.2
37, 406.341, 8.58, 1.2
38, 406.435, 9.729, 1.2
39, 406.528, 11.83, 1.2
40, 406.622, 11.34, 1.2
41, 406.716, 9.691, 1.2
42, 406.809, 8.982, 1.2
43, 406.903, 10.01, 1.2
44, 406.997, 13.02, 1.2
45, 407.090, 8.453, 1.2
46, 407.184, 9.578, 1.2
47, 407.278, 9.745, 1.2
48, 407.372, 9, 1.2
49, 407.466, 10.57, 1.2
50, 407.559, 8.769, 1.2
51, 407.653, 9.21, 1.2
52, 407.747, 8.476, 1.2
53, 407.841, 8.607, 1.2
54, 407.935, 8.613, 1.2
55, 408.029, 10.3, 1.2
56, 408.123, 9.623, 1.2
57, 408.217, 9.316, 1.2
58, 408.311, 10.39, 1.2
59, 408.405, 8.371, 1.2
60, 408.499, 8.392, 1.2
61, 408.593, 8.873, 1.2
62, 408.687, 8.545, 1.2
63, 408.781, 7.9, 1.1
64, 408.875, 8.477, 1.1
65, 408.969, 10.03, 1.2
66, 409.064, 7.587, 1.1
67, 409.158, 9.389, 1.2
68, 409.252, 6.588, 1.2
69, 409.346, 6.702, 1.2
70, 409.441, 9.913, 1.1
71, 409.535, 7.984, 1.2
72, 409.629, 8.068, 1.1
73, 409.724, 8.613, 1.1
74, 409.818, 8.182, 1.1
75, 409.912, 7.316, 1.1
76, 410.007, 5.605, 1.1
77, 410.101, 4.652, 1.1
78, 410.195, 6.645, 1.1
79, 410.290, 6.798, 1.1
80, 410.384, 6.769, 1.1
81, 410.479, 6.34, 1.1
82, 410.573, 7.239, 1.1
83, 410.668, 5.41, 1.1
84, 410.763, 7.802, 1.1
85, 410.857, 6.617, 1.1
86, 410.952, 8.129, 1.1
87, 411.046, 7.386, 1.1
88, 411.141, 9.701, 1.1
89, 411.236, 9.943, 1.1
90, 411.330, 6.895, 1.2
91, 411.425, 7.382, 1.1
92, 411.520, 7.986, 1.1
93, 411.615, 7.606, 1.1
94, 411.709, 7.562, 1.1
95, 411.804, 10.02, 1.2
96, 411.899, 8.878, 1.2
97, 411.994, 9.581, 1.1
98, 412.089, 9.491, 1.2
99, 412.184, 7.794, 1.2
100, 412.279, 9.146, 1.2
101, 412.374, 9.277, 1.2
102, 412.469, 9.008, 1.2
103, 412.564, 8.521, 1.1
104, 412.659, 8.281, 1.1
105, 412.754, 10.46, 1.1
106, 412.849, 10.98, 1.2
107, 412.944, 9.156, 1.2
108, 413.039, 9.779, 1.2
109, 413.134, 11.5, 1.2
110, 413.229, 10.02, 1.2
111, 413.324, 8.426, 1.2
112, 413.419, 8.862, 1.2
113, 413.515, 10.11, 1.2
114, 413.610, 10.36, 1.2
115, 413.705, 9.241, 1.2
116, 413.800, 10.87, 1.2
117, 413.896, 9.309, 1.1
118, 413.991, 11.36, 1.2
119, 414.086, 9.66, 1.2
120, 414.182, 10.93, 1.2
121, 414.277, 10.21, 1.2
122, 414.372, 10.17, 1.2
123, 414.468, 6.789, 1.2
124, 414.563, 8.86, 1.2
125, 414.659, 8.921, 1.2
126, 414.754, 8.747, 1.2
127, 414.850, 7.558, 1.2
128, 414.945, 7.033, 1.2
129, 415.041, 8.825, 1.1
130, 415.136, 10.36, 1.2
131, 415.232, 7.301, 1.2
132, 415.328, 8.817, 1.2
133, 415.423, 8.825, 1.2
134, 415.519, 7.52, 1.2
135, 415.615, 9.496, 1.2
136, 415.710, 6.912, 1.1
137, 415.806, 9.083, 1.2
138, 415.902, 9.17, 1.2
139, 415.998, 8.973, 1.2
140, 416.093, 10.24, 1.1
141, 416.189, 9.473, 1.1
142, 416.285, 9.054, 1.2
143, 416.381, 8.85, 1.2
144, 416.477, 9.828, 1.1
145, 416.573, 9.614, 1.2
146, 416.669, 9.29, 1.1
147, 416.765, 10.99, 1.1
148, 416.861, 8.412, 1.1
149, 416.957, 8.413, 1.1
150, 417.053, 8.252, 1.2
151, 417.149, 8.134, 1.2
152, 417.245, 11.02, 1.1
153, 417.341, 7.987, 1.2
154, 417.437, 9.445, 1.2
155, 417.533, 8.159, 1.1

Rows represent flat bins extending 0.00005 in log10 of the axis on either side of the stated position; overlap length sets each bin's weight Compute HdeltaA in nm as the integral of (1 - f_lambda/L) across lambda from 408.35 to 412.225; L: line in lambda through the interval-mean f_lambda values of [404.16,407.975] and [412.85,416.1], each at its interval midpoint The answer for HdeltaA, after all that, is 0.61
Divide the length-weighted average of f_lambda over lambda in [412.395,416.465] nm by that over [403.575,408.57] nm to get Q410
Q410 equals 0.97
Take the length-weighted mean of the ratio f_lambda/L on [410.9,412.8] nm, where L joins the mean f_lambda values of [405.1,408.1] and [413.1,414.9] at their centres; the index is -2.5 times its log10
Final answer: 0.11 mag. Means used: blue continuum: 9.51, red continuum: 9.56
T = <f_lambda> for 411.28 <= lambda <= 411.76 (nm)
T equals 7.53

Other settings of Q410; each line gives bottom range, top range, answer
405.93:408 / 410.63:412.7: 0.88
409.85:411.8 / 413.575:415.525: 1.26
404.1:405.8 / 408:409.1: 0.93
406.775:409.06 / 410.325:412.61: 0.87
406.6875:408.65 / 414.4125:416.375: 0.91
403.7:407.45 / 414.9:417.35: 0.93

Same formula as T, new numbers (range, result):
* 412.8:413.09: 10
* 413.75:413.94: 10.1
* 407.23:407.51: 9.74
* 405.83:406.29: 8.21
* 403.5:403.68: 10.9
